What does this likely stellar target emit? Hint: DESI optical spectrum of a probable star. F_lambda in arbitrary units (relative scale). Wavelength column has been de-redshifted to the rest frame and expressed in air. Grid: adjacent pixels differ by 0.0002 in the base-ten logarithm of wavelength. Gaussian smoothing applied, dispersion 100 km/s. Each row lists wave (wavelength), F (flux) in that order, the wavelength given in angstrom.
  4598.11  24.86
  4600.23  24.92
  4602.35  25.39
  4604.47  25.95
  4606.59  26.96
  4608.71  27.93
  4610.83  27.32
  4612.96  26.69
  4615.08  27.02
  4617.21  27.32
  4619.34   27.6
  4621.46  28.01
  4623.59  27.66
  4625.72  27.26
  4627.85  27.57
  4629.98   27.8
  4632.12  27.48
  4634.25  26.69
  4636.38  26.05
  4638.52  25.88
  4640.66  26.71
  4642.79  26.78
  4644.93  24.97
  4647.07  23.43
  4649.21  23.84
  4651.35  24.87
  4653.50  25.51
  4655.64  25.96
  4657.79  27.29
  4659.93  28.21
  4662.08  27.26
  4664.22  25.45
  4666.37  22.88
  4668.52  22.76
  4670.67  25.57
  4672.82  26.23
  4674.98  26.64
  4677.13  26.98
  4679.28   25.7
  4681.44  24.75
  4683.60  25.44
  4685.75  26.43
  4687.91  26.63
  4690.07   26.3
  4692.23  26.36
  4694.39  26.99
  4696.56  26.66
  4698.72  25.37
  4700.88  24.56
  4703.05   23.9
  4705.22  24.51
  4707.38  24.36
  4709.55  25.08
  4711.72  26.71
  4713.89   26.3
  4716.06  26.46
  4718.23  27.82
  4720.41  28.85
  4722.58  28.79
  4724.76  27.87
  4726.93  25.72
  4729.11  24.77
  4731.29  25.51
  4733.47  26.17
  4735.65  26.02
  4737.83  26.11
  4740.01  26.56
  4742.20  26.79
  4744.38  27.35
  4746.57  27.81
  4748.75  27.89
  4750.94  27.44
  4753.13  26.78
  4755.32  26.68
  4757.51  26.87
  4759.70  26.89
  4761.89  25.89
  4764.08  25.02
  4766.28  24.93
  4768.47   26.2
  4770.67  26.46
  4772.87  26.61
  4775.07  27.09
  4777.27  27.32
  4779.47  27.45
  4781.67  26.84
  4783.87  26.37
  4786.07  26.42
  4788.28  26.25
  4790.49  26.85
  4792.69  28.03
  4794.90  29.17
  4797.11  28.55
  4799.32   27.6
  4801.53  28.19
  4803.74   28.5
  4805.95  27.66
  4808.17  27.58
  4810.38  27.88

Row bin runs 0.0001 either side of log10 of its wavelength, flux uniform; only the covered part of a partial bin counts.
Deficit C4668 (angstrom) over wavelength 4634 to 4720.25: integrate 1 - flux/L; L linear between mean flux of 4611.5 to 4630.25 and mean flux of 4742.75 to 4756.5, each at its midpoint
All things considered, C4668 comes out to 5.00 angstrom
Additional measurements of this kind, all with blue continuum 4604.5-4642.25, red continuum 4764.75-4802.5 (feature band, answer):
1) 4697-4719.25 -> 1.28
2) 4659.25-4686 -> 1.44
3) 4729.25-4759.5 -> 0.40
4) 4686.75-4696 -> 0.18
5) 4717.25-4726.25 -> -0.38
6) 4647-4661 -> 0.71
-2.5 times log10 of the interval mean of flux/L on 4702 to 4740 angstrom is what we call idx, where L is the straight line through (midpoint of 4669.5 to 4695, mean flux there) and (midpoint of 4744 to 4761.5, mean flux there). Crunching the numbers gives 0.021 mag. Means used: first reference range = 26.1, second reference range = 27.2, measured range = 26.2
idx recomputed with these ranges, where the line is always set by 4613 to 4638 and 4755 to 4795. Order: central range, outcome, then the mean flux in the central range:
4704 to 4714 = 0.068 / 25.3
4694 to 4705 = 0.069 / 25.3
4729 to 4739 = 0.041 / 25.8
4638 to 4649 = 0.073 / 25.4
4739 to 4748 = -0.016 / 27.2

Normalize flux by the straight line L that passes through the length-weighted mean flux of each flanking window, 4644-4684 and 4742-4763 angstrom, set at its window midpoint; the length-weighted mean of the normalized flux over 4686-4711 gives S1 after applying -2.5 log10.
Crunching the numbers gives 0.02 mag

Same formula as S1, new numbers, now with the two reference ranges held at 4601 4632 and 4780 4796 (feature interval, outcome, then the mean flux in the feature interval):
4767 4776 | 0.026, 26.5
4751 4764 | 0.023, 26.6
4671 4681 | 0.038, 26.2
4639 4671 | 0.071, 25.4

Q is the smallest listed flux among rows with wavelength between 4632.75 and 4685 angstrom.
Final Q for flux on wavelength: 22.76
